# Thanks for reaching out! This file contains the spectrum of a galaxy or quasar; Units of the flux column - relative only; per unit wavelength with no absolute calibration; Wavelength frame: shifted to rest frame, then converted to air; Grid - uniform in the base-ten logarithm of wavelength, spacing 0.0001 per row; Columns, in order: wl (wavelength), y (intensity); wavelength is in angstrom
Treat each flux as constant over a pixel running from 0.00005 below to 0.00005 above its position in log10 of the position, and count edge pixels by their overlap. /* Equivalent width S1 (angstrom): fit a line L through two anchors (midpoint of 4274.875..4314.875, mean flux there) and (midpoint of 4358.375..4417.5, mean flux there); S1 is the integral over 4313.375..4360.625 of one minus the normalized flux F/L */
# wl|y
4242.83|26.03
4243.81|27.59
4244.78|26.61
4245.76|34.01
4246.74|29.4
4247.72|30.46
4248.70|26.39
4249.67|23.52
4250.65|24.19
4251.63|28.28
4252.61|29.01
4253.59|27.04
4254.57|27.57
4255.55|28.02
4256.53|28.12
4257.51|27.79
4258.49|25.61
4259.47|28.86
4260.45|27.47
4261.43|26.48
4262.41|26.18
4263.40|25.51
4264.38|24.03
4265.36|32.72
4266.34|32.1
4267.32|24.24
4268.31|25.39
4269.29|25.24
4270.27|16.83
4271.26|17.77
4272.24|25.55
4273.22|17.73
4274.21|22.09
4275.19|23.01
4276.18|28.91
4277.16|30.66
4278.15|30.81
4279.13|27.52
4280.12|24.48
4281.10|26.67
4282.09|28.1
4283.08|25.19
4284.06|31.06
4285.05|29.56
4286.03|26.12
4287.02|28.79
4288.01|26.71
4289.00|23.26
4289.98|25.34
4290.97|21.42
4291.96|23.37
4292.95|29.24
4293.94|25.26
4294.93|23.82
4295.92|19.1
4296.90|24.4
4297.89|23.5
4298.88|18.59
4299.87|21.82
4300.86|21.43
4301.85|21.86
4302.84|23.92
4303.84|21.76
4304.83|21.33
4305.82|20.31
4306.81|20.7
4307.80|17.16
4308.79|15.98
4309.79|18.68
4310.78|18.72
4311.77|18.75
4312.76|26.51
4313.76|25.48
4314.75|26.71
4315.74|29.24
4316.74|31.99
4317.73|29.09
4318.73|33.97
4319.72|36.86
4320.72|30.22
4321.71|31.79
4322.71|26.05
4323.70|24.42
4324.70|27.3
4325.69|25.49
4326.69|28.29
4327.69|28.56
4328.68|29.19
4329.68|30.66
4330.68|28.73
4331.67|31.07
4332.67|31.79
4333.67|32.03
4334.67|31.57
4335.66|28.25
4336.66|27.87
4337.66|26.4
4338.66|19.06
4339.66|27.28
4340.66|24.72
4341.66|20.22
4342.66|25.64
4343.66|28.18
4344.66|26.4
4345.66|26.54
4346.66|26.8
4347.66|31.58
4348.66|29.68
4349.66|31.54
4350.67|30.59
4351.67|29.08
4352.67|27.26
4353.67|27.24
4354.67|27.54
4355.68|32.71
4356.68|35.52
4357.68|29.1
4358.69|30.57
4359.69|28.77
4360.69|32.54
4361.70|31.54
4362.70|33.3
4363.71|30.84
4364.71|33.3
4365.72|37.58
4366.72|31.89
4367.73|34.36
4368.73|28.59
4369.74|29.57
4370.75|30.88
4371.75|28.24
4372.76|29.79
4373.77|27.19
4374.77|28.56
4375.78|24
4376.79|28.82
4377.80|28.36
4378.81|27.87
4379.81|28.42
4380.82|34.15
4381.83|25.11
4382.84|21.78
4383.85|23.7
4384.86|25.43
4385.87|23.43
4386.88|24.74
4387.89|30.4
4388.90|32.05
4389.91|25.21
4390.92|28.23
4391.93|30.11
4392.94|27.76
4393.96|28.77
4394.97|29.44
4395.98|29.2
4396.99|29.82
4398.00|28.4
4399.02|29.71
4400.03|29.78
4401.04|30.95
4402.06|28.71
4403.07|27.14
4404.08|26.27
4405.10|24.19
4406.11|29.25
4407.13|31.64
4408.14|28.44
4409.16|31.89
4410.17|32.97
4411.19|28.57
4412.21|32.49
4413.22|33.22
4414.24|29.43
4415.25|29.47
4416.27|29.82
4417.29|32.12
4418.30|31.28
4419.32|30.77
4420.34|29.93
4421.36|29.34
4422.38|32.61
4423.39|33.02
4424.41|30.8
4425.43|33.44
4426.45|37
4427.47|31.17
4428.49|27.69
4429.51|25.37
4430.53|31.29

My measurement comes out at -4.2 angstrom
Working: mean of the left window 24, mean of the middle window 28.8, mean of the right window 29.3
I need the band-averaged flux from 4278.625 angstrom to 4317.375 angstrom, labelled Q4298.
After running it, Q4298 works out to 24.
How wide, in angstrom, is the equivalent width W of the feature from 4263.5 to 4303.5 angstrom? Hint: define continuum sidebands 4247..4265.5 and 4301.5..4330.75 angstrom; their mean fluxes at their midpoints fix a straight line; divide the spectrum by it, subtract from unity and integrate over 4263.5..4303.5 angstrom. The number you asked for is 2.3 angstrom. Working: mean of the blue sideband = 27.1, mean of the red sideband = 25.6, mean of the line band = 24.9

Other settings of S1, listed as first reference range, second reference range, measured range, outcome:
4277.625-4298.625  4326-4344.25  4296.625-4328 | 2.5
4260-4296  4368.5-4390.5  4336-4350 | 0.2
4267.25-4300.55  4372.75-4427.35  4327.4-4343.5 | -0.6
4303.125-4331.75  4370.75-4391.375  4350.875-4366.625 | -2.5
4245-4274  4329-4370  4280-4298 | 1.1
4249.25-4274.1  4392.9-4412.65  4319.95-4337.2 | -1.1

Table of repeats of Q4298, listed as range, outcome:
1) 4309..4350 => 27.5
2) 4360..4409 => 29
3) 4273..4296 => 26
